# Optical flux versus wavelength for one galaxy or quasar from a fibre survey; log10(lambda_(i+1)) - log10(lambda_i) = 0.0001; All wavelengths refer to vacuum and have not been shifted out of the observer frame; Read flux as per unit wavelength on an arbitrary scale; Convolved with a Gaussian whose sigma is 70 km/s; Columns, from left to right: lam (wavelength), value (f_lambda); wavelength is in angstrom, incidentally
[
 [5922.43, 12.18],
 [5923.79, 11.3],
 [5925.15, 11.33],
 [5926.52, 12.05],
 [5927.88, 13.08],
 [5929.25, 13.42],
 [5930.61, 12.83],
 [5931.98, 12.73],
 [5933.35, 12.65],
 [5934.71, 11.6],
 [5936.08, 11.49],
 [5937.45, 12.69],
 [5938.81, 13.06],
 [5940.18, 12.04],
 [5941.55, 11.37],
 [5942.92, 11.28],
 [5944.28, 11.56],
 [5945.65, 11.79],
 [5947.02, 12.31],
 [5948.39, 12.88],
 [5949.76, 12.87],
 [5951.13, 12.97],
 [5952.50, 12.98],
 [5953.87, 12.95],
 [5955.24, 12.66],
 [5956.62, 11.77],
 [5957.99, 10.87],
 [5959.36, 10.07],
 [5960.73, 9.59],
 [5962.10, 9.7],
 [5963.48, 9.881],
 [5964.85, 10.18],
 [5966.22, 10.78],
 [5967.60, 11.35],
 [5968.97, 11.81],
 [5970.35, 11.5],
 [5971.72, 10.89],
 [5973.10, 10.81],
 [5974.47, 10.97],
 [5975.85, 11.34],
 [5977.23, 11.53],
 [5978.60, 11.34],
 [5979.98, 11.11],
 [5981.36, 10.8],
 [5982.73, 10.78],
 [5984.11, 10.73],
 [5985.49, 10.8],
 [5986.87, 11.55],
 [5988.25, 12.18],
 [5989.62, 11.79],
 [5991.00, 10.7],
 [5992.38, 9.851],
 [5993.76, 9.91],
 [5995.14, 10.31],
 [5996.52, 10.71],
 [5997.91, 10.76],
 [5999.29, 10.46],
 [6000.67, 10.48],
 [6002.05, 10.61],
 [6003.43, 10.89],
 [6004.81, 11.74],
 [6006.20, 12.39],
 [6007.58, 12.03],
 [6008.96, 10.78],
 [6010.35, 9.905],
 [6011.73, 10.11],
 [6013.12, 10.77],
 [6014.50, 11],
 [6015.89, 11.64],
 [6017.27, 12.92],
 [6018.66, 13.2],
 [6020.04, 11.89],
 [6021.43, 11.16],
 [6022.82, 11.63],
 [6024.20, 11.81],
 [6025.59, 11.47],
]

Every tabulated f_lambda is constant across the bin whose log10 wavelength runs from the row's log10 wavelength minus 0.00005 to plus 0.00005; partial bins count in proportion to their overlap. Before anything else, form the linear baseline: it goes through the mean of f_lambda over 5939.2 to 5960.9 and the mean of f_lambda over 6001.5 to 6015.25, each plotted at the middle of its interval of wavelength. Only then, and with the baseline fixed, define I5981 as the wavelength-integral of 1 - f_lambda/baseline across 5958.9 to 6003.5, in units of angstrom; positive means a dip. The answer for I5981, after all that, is 2.5 angstrom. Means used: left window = 11.9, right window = 11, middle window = 10.8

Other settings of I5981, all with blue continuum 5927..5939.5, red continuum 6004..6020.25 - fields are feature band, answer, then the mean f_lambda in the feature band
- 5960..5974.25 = 1.7 angstrom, 10.7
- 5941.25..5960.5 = 0.6 angstrom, 12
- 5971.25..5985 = 1.1 angstrom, 11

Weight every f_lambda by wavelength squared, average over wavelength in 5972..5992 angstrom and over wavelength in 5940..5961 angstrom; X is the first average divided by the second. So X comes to 0.95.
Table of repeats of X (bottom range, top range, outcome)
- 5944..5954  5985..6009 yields 0.89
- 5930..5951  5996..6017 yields 0.92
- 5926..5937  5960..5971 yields 0.86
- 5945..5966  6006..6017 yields 0.98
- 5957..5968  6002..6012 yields 1.09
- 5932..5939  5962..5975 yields 0.89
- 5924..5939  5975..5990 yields 0.92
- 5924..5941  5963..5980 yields 0.90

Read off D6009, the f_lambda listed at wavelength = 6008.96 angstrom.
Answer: 10.78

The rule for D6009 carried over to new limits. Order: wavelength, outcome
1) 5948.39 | 12.88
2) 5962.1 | 9.7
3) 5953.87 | 12.95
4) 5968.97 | 11.81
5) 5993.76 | 9.91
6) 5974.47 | 10.97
